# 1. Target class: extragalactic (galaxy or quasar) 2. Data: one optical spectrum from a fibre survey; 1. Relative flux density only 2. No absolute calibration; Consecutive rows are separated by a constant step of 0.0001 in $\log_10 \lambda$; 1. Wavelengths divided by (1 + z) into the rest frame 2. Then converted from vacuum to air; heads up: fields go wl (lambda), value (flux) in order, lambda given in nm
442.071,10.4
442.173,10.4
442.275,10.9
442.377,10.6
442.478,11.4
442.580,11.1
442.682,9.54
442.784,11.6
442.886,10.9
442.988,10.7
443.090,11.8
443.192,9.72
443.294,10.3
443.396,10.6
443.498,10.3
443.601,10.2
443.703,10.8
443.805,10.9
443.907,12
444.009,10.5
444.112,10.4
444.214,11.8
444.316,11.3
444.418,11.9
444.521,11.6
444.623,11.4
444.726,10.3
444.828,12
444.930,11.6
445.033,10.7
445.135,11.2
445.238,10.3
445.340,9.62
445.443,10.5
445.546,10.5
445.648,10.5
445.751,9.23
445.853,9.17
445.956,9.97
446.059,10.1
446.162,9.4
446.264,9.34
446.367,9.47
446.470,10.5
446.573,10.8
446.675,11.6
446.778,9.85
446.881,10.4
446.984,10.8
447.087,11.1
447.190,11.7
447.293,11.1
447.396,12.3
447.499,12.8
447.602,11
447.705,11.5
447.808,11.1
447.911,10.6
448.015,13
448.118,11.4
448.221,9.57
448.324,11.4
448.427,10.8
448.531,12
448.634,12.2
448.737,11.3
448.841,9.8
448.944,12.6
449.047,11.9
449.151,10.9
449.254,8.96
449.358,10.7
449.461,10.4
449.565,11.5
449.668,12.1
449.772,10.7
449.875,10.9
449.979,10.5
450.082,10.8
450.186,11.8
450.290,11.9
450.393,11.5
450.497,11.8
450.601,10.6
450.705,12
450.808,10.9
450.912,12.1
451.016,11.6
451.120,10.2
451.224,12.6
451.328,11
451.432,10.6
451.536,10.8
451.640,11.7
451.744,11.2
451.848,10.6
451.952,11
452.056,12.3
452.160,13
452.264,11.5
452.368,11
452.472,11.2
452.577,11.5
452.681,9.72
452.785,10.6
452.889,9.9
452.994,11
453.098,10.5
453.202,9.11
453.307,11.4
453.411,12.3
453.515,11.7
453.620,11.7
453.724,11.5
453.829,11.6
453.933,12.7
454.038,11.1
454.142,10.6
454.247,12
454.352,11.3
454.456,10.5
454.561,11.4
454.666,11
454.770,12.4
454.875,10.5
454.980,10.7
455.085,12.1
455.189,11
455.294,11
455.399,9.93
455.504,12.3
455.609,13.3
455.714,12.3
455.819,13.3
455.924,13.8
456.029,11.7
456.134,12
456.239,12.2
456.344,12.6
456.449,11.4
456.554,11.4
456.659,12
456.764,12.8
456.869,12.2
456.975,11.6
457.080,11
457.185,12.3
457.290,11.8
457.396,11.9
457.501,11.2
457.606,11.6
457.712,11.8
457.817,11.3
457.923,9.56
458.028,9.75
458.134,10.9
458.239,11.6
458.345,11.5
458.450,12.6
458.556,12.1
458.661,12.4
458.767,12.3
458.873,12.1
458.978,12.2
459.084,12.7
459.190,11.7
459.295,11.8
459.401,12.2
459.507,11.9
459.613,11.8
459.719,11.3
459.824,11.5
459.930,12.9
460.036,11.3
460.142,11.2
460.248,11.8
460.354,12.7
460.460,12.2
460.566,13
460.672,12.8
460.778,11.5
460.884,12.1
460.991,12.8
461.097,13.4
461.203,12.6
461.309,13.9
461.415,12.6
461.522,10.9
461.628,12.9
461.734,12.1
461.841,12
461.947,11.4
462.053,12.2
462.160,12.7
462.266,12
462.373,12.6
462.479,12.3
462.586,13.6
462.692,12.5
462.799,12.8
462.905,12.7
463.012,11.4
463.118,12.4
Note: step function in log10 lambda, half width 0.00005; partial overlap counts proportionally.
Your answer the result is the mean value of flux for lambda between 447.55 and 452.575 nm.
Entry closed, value 11.3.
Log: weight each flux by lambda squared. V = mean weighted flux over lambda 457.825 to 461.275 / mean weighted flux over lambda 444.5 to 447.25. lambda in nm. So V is 1.21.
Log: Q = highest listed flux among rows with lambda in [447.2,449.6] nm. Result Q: 13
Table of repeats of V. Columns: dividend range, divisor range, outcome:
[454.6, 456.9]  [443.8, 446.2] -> 1.17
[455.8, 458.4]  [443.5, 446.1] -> 1.15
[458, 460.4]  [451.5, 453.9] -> 1.09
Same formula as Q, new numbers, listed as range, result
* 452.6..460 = 13.8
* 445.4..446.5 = 10.5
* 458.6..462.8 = 13.9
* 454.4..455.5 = 12.4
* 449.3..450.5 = 12.1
